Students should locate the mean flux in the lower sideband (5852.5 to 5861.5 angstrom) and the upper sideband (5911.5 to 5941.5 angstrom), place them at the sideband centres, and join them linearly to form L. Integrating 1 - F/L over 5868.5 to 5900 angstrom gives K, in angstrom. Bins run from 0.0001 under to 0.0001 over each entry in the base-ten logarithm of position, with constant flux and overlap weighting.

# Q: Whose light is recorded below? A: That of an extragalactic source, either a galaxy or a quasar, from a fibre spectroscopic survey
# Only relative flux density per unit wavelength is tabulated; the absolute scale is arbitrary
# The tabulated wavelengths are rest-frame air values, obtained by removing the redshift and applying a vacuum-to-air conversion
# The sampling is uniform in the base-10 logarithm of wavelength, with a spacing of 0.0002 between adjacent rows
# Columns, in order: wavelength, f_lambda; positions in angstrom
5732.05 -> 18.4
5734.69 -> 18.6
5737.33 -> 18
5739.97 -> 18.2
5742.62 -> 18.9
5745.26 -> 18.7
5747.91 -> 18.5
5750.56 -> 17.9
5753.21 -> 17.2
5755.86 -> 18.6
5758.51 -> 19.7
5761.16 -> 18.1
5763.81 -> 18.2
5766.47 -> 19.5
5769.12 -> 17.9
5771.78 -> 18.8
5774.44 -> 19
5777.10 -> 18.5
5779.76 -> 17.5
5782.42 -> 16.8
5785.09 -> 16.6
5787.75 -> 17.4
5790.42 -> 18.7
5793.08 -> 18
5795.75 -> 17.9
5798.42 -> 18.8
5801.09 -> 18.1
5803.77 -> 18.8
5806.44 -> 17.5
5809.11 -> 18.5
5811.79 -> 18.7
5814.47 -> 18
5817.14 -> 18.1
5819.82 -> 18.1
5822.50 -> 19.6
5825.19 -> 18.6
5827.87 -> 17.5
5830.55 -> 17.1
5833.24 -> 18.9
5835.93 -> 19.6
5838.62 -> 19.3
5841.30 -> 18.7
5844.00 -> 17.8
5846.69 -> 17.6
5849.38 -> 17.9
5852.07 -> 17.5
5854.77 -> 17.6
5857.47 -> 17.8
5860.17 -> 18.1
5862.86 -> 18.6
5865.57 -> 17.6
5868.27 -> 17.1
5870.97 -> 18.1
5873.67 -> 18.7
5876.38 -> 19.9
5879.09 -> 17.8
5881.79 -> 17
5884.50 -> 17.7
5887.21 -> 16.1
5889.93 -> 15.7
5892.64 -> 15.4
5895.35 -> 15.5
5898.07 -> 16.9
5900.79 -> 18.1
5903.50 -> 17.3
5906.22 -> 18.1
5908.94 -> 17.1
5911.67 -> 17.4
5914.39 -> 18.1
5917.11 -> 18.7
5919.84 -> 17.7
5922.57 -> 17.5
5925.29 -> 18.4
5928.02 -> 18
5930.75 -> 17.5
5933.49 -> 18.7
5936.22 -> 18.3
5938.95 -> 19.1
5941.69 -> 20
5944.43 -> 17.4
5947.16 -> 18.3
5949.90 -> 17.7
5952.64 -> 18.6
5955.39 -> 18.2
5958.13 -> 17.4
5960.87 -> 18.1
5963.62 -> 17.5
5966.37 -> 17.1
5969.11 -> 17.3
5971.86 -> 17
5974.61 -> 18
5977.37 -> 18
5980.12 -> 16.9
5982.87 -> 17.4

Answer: 1.4 angstrom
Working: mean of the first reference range 17.8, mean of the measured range 17.2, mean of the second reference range 18.2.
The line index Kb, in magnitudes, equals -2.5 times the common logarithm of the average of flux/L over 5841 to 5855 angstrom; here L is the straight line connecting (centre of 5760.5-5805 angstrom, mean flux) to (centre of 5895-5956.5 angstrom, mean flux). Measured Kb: 0.02 mag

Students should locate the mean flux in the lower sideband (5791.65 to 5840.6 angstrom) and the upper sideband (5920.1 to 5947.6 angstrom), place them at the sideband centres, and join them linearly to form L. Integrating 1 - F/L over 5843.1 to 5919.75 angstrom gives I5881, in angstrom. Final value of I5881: 3.4 angstrom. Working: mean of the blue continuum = 18.4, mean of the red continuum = 18.3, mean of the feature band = 17.5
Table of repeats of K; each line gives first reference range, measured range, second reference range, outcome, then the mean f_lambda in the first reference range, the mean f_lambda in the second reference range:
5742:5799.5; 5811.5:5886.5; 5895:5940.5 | -0.5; 18.2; 17.8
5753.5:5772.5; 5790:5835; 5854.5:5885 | 0.1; 18.6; 18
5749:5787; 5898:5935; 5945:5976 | 0.0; 18.2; 17.7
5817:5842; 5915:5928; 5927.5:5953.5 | 0.2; 18.6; 18.4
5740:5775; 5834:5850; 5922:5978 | -0.2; 18.5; 18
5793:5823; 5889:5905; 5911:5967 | 1.5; 18.3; 18.1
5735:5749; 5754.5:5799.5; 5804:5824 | 0.5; 18.5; 18.4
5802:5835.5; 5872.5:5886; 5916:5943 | 0.1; 18.3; 18.4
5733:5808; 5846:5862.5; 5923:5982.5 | 0.3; 18.2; 18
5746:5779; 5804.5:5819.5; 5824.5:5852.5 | 0.1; 18.5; 18.2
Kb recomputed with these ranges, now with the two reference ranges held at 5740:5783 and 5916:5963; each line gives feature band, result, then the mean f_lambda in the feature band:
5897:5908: 0.04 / 17.6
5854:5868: 0.02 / 17.9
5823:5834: 0.01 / 18.1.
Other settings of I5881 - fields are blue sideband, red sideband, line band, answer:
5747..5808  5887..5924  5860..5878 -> -0.9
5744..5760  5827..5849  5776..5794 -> 0.7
